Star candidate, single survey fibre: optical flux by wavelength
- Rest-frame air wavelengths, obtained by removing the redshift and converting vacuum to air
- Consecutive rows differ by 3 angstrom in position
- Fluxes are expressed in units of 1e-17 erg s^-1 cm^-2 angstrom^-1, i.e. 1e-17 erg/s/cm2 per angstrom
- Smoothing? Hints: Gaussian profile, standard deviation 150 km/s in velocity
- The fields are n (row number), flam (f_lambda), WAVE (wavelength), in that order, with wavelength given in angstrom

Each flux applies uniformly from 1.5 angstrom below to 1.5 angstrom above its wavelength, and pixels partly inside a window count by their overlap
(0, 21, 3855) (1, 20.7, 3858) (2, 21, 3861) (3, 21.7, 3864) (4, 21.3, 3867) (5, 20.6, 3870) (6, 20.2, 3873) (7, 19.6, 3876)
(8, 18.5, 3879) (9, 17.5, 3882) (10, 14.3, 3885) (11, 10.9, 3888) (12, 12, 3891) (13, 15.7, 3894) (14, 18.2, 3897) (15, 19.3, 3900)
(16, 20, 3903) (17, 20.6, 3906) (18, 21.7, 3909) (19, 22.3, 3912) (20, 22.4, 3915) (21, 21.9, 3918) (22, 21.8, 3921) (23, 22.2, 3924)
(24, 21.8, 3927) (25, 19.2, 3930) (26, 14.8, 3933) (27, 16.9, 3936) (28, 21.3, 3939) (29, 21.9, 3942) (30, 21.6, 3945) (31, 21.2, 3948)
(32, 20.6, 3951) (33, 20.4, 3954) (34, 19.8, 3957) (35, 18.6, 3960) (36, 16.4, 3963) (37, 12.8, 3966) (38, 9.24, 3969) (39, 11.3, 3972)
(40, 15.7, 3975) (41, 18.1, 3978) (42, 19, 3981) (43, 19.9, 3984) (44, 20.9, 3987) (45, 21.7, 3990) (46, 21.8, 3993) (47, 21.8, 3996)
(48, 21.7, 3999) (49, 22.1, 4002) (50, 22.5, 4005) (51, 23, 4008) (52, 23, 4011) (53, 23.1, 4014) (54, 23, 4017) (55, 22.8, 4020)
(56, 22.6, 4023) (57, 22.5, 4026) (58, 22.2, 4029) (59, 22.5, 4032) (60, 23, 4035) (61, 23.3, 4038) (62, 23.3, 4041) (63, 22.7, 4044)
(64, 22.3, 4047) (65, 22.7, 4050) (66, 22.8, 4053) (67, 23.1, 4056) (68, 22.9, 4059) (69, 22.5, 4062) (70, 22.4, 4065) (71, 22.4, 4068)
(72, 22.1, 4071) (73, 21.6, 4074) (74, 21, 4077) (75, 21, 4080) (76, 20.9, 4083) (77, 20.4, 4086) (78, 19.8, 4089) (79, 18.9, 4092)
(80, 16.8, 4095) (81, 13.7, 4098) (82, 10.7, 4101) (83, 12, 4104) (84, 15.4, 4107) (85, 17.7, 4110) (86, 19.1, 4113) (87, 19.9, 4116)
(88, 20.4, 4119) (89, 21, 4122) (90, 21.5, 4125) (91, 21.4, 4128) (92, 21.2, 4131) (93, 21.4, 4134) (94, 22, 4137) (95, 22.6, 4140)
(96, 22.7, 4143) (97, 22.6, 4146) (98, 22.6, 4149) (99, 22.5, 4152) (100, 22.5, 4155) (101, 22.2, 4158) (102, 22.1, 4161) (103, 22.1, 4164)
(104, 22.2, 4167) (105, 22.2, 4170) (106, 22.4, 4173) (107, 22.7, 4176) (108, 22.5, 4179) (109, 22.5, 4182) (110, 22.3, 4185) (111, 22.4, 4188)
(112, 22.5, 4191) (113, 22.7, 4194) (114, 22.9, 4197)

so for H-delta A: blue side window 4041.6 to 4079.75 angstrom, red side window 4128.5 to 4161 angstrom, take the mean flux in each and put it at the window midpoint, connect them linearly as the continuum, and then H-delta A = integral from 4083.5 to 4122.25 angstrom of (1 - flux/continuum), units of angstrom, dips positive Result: 8.6 angstrom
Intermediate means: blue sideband 22.4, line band 17.3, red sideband 22.2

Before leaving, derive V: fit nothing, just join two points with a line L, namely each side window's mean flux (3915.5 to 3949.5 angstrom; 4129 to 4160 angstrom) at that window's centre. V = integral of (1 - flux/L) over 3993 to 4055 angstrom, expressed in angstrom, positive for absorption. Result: -4.09 angstrom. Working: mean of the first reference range 20.5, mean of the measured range 22.6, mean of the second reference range 22.2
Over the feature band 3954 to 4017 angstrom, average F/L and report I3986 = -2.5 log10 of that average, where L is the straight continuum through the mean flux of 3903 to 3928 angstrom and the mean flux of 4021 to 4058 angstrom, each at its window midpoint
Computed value 0.16 mag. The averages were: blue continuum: 21.7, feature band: 19.2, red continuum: 22.8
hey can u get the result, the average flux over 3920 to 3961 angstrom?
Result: 20.1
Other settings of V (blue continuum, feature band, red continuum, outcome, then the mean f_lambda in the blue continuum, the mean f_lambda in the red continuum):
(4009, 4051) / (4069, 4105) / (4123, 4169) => 6.53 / 22.8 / 22.1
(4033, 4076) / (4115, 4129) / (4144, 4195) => 1.03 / 22.6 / 22.4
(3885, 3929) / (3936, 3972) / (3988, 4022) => 4.33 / 19.2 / 22.4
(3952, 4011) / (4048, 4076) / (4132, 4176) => -2.72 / 18.9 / 22.3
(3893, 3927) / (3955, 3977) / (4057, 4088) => 6.27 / 20.7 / 21.7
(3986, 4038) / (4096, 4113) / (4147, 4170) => 6.01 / 22.4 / 22.3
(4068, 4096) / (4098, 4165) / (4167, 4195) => 4.38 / 20.5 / 22.4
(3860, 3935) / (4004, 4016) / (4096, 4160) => -2.14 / 19.2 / 19.8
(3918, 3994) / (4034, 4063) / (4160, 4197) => -3.67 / 18.8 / 22.4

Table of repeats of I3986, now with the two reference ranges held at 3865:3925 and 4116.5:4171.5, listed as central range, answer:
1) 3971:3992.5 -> 0.093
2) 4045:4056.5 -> -0.092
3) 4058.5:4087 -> -0.031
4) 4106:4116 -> 0.203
